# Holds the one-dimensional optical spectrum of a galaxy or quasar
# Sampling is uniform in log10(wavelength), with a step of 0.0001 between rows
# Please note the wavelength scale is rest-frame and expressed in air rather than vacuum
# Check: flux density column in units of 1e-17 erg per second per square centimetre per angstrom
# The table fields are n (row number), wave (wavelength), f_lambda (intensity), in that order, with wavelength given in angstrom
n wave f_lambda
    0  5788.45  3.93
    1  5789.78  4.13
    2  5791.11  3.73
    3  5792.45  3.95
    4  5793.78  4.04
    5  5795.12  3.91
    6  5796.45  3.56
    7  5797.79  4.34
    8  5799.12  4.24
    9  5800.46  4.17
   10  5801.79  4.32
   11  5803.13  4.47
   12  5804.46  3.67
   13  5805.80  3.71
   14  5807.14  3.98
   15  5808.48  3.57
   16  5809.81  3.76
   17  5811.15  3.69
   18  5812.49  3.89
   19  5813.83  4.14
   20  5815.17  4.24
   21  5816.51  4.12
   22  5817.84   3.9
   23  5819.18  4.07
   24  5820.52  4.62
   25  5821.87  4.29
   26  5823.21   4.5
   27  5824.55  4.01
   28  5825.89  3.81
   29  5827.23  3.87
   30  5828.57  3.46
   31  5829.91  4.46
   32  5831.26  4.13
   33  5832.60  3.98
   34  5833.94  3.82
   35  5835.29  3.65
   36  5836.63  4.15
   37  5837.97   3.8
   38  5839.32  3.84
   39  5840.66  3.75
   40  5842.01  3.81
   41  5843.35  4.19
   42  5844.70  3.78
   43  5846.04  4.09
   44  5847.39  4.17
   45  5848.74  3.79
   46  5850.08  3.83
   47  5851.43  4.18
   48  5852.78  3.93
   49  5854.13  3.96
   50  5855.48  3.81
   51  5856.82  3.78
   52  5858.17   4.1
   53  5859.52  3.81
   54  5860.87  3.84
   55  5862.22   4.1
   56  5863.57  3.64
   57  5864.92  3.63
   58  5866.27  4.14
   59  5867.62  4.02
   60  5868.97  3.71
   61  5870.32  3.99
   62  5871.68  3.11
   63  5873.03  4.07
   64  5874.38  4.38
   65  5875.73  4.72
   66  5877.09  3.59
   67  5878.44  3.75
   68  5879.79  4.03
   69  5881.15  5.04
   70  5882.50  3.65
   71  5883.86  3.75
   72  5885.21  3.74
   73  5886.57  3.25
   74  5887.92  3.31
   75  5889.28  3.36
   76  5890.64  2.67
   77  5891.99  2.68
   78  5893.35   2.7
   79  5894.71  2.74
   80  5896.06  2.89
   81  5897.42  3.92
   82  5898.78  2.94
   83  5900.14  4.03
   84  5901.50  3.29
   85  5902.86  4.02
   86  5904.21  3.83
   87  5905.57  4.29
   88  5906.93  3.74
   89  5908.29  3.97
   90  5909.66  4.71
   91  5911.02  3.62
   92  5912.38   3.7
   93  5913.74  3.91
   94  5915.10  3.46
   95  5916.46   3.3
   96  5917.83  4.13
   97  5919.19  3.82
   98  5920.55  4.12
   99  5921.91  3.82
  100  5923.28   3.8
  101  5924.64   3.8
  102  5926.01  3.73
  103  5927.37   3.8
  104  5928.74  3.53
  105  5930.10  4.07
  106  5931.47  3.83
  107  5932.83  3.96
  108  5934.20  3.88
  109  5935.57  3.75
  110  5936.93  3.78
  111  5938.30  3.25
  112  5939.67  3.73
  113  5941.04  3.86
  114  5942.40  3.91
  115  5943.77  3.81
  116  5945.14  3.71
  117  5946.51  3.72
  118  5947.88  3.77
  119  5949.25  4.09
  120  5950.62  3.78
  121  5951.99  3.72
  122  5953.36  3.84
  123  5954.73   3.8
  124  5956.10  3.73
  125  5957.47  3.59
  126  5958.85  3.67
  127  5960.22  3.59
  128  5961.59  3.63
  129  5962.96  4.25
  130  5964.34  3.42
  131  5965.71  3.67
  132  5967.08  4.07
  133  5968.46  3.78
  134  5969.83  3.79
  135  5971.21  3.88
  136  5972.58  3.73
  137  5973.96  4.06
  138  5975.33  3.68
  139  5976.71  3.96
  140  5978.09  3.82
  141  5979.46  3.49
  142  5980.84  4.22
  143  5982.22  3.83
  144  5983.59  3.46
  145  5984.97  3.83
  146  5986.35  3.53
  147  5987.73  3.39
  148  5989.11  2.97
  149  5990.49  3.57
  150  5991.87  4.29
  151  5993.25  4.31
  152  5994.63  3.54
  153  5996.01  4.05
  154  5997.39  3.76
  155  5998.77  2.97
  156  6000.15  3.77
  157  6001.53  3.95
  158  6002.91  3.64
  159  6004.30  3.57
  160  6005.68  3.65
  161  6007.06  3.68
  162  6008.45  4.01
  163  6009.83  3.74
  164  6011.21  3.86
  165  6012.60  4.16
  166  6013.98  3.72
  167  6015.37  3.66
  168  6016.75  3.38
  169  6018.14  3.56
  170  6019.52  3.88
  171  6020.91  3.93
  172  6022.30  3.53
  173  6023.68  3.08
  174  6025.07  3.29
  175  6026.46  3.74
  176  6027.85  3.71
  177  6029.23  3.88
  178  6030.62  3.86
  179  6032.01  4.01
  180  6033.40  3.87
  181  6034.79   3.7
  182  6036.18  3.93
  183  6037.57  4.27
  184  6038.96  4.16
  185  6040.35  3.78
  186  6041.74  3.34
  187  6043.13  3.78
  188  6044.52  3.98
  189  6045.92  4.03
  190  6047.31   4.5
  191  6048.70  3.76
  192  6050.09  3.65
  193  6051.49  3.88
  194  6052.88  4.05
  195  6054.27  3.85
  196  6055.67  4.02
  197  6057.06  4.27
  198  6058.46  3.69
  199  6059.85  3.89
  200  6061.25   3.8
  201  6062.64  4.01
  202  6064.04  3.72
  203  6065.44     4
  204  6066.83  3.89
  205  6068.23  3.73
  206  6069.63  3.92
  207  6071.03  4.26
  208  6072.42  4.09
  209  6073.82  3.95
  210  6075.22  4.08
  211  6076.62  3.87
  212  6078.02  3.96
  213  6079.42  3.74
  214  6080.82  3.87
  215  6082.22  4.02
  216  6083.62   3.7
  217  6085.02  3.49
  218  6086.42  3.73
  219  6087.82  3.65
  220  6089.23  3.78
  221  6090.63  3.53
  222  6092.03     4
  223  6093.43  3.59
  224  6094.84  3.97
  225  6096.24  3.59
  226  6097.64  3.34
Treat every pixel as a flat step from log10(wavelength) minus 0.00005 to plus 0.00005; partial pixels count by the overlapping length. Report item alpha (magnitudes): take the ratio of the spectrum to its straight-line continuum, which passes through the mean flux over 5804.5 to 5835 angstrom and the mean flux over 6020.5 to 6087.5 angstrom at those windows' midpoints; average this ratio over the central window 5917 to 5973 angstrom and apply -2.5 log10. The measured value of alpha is 0.035 mag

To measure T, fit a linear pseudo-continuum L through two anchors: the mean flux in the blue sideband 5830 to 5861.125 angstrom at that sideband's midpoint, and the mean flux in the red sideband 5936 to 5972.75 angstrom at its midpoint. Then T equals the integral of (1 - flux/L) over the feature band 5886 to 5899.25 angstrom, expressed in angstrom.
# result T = 2.8 angstrom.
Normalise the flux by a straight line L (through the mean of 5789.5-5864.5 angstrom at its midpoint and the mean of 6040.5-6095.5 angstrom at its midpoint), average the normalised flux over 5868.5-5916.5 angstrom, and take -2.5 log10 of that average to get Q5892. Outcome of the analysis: 0.08 mag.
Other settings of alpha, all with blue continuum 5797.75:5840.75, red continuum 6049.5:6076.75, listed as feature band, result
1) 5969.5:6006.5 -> 0.06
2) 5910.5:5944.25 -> 0.06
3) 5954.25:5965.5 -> 0.07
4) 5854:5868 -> 0.03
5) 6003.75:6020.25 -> 0.06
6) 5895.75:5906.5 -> 0.09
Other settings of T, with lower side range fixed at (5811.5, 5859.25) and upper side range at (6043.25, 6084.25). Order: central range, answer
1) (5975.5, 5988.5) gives 0.8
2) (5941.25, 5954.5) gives 0.5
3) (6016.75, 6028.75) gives 1.1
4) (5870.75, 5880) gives 0.1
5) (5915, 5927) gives 0.5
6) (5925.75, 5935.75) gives 0.4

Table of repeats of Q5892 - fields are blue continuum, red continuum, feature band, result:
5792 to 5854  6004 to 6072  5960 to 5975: 0.021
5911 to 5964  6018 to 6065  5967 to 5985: -0.006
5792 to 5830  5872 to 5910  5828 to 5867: -0.017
